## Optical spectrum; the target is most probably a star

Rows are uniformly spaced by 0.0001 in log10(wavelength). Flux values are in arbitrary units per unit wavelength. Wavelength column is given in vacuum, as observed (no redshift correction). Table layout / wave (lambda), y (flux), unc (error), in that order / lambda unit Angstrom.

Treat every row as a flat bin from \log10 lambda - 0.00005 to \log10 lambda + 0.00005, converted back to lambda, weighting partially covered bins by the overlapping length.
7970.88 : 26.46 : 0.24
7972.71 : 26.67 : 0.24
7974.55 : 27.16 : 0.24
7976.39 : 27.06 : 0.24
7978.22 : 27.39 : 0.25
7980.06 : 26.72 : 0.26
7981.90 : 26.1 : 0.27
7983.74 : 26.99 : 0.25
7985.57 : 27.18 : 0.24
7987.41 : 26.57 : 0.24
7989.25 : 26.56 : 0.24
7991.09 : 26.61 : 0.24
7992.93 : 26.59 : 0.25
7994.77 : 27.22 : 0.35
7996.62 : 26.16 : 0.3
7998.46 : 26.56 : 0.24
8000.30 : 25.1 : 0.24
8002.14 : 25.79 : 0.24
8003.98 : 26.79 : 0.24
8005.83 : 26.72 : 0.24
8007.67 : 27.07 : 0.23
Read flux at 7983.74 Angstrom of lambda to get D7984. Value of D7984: 26.99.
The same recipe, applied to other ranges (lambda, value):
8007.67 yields 27.07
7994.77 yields 27.22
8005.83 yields 26.72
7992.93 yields 26.59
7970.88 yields 26.46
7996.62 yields 26.16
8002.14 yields 25.79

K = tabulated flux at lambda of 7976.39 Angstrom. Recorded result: 27.06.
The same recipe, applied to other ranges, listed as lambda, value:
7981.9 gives 26.1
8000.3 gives 25.1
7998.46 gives 26.56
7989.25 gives 26.56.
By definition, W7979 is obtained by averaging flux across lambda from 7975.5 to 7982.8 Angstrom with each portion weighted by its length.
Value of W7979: 26.8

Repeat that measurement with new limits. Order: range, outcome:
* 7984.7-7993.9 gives 26.7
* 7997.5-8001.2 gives 25.9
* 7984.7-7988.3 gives 26.9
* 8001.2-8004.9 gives 26.3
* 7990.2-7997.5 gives 26.6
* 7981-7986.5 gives 26.8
